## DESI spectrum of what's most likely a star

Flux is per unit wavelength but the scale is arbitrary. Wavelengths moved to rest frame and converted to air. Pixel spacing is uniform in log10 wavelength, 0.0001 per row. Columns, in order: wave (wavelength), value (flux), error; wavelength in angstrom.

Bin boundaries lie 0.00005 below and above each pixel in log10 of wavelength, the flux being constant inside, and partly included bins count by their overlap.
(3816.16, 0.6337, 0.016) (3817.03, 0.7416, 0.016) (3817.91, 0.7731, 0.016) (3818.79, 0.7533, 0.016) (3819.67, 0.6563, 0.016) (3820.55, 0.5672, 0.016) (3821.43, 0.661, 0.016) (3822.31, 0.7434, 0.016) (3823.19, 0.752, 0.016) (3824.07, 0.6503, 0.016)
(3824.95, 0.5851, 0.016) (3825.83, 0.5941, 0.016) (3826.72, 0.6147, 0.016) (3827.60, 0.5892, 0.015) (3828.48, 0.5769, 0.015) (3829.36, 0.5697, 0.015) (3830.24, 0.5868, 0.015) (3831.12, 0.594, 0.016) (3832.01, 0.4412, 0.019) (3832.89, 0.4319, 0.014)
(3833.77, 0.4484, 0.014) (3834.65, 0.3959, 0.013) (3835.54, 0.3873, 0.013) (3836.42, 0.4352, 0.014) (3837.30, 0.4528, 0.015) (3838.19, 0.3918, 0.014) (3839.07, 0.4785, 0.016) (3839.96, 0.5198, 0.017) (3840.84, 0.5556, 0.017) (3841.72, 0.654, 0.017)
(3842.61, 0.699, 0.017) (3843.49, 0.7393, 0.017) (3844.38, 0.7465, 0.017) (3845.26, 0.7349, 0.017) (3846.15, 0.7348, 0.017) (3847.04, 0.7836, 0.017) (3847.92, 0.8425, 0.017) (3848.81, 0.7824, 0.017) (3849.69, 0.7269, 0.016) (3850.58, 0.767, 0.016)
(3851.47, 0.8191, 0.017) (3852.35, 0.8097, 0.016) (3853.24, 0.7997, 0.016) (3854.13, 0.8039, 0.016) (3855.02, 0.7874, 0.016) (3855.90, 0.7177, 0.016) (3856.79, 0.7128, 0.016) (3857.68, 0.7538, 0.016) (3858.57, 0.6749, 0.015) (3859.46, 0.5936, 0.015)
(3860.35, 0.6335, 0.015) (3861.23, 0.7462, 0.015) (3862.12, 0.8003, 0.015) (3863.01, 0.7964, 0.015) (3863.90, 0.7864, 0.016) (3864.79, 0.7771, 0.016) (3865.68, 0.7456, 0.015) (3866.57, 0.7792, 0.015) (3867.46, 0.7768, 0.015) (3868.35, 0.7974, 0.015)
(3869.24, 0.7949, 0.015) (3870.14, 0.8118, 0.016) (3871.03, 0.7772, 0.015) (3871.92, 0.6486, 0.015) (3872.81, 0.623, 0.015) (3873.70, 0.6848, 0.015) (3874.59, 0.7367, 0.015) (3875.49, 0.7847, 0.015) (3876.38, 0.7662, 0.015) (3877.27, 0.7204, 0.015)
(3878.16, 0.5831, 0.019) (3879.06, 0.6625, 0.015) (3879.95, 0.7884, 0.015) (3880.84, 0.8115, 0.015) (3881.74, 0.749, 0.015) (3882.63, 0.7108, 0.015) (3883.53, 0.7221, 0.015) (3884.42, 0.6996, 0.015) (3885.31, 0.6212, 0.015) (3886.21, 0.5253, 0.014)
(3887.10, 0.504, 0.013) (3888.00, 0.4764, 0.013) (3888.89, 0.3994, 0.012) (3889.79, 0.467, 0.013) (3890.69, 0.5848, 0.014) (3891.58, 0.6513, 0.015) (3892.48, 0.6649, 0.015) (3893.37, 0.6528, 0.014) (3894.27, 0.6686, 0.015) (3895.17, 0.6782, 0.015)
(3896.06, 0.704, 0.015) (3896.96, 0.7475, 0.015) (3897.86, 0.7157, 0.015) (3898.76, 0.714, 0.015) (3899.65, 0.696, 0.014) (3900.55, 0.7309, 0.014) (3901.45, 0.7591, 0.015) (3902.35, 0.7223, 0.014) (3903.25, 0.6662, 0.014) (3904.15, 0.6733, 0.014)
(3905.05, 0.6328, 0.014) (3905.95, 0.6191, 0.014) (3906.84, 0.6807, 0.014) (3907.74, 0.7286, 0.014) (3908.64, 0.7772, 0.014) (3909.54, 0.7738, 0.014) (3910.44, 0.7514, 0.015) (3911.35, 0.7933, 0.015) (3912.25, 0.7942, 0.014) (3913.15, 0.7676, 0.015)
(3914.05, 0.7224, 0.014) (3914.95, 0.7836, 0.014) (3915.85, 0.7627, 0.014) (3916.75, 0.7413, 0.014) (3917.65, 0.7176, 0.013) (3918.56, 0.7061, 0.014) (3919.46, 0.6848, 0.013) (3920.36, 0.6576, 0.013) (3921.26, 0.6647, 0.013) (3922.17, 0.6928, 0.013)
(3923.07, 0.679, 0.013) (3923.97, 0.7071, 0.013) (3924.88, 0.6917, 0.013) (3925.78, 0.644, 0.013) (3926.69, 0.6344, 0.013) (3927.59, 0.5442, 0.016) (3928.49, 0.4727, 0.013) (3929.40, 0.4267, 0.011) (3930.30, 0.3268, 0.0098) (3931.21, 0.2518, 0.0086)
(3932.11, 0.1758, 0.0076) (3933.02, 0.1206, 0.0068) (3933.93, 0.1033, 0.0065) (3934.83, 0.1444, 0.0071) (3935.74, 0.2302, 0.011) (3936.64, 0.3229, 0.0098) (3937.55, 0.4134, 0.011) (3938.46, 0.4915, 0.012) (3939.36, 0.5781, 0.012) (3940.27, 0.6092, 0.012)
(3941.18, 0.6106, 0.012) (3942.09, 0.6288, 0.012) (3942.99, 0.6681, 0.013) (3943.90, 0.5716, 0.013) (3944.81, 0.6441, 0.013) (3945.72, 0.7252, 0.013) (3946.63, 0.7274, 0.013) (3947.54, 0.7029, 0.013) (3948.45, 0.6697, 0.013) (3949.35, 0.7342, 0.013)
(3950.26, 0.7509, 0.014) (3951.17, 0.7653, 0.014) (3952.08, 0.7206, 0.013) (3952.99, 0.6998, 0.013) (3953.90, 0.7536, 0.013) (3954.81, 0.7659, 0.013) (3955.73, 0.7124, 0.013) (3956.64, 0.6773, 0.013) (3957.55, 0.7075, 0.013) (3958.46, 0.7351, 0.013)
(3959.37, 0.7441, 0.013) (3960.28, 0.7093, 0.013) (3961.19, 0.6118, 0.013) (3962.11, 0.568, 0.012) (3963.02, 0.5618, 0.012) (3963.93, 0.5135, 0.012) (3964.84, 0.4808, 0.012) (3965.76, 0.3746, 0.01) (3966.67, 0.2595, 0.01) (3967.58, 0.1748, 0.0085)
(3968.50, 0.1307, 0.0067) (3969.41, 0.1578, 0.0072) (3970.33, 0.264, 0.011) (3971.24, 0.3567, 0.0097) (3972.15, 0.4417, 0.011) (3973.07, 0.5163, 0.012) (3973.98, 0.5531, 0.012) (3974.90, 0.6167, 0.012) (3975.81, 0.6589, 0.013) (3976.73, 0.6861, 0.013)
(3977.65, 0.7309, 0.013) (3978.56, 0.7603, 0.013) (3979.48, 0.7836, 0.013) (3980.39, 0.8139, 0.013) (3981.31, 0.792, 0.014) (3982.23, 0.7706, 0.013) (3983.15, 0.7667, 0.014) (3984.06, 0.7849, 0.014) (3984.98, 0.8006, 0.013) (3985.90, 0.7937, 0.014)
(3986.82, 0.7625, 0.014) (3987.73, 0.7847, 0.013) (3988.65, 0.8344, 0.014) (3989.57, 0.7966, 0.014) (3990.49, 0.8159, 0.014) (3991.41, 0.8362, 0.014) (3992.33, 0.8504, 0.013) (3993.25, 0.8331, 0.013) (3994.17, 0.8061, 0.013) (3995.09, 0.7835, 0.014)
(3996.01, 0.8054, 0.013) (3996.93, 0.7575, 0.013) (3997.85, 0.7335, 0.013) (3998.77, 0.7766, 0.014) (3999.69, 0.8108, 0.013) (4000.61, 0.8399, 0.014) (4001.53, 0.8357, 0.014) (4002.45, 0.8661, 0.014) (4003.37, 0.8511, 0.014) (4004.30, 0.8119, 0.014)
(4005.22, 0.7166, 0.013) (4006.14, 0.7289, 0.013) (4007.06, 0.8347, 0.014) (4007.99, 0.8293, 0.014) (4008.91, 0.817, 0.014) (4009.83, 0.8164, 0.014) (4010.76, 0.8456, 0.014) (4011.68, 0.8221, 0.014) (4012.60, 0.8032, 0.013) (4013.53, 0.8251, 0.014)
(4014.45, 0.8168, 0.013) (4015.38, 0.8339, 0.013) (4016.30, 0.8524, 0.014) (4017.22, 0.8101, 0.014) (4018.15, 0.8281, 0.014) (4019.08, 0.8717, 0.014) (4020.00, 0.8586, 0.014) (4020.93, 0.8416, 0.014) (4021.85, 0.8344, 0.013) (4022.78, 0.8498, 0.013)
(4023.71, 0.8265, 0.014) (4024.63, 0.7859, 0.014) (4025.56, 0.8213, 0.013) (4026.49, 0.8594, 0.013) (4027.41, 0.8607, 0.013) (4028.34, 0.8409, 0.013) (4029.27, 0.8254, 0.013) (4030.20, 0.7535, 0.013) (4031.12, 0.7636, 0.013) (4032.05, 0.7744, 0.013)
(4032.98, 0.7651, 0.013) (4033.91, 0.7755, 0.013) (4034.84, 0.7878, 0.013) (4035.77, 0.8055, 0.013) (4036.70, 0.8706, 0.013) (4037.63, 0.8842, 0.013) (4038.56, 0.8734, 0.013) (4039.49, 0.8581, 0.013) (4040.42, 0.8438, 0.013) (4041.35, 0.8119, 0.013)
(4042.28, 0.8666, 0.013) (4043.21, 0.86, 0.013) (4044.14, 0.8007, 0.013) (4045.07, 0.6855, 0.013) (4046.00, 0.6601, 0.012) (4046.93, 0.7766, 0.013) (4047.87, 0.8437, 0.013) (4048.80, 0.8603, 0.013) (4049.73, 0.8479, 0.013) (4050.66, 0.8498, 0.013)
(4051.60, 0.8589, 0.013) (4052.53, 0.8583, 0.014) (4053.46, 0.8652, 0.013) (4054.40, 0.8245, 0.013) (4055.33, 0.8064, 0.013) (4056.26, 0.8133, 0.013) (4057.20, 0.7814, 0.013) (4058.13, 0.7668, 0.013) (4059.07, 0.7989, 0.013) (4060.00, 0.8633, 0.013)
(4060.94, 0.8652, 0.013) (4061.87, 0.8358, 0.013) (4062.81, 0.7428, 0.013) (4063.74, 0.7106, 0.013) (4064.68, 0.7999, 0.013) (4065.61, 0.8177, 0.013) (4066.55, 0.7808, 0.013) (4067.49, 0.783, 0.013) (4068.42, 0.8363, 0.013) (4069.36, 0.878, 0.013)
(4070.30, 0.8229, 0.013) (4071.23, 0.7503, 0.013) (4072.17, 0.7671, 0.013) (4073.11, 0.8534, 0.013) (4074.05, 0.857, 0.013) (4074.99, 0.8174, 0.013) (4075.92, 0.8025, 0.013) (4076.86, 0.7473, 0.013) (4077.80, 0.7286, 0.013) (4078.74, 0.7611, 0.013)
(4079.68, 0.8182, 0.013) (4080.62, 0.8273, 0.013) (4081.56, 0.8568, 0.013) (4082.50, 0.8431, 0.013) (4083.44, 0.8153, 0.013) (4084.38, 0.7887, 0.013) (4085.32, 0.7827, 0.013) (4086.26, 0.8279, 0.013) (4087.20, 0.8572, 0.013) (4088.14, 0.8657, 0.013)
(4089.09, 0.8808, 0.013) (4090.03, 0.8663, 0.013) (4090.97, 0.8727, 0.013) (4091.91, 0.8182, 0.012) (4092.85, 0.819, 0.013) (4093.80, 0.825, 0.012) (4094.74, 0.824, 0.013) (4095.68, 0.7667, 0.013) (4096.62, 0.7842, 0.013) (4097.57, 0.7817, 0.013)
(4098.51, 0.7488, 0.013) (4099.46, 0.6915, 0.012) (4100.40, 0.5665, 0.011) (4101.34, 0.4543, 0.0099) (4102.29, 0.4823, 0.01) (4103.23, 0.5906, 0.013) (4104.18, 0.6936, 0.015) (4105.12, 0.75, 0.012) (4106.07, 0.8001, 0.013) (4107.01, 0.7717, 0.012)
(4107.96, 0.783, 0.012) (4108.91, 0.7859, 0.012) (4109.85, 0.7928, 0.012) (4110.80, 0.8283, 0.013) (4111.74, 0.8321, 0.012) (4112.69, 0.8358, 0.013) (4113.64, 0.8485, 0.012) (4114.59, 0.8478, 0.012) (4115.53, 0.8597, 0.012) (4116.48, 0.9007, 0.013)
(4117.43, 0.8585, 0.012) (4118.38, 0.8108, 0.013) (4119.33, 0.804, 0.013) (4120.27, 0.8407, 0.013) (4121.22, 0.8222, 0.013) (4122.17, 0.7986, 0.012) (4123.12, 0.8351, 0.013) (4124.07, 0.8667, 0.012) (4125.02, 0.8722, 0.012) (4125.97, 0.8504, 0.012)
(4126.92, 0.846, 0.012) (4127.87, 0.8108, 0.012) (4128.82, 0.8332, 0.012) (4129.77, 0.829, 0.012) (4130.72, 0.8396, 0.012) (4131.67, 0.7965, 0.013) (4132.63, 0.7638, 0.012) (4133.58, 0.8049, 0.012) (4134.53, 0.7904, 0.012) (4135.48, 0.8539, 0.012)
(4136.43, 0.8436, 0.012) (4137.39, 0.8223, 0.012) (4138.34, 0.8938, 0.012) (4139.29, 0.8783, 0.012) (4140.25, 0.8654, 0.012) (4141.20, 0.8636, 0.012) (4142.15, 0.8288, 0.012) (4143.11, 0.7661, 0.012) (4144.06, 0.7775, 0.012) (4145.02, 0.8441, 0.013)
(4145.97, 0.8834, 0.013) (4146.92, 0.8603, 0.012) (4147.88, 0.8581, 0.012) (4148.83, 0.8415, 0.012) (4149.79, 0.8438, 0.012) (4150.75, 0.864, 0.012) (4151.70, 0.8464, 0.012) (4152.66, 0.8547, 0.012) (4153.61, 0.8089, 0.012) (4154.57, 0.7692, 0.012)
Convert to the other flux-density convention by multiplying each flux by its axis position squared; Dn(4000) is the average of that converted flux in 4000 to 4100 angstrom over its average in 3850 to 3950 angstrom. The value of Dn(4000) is 1.34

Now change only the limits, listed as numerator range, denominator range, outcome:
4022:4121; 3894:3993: 1.36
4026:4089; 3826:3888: 1.34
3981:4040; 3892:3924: 1.20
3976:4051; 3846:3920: 1.21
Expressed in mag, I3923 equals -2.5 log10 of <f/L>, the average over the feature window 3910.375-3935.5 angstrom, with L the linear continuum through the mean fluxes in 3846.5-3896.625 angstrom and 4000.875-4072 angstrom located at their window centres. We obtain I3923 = 0.28 mag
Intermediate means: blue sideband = 0.709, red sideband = 0.817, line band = 0.571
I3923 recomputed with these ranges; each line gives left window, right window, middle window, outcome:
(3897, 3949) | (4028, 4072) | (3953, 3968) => 0.14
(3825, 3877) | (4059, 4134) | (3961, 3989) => 0.25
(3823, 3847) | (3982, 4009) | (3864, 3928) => -0.06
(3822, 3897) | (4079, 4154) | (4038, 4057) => -0.07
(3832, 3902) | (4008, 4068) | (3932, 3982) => 0.33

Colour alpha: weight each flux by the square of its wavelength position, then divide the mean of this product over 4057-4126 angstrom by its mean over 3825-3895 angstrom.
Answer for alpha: 1.3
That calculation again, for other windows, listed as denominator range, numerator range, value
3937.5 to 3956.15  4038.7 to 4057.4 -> 1.29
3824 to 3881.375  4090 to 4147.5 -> 1.36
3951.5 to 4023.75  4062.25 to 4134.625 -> 1.18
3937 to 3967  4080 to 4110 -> 1.30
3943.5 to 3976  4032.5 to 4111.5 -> 1.46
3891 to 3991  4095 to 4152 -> 1.41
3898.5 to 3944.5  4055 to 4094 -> 1.47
